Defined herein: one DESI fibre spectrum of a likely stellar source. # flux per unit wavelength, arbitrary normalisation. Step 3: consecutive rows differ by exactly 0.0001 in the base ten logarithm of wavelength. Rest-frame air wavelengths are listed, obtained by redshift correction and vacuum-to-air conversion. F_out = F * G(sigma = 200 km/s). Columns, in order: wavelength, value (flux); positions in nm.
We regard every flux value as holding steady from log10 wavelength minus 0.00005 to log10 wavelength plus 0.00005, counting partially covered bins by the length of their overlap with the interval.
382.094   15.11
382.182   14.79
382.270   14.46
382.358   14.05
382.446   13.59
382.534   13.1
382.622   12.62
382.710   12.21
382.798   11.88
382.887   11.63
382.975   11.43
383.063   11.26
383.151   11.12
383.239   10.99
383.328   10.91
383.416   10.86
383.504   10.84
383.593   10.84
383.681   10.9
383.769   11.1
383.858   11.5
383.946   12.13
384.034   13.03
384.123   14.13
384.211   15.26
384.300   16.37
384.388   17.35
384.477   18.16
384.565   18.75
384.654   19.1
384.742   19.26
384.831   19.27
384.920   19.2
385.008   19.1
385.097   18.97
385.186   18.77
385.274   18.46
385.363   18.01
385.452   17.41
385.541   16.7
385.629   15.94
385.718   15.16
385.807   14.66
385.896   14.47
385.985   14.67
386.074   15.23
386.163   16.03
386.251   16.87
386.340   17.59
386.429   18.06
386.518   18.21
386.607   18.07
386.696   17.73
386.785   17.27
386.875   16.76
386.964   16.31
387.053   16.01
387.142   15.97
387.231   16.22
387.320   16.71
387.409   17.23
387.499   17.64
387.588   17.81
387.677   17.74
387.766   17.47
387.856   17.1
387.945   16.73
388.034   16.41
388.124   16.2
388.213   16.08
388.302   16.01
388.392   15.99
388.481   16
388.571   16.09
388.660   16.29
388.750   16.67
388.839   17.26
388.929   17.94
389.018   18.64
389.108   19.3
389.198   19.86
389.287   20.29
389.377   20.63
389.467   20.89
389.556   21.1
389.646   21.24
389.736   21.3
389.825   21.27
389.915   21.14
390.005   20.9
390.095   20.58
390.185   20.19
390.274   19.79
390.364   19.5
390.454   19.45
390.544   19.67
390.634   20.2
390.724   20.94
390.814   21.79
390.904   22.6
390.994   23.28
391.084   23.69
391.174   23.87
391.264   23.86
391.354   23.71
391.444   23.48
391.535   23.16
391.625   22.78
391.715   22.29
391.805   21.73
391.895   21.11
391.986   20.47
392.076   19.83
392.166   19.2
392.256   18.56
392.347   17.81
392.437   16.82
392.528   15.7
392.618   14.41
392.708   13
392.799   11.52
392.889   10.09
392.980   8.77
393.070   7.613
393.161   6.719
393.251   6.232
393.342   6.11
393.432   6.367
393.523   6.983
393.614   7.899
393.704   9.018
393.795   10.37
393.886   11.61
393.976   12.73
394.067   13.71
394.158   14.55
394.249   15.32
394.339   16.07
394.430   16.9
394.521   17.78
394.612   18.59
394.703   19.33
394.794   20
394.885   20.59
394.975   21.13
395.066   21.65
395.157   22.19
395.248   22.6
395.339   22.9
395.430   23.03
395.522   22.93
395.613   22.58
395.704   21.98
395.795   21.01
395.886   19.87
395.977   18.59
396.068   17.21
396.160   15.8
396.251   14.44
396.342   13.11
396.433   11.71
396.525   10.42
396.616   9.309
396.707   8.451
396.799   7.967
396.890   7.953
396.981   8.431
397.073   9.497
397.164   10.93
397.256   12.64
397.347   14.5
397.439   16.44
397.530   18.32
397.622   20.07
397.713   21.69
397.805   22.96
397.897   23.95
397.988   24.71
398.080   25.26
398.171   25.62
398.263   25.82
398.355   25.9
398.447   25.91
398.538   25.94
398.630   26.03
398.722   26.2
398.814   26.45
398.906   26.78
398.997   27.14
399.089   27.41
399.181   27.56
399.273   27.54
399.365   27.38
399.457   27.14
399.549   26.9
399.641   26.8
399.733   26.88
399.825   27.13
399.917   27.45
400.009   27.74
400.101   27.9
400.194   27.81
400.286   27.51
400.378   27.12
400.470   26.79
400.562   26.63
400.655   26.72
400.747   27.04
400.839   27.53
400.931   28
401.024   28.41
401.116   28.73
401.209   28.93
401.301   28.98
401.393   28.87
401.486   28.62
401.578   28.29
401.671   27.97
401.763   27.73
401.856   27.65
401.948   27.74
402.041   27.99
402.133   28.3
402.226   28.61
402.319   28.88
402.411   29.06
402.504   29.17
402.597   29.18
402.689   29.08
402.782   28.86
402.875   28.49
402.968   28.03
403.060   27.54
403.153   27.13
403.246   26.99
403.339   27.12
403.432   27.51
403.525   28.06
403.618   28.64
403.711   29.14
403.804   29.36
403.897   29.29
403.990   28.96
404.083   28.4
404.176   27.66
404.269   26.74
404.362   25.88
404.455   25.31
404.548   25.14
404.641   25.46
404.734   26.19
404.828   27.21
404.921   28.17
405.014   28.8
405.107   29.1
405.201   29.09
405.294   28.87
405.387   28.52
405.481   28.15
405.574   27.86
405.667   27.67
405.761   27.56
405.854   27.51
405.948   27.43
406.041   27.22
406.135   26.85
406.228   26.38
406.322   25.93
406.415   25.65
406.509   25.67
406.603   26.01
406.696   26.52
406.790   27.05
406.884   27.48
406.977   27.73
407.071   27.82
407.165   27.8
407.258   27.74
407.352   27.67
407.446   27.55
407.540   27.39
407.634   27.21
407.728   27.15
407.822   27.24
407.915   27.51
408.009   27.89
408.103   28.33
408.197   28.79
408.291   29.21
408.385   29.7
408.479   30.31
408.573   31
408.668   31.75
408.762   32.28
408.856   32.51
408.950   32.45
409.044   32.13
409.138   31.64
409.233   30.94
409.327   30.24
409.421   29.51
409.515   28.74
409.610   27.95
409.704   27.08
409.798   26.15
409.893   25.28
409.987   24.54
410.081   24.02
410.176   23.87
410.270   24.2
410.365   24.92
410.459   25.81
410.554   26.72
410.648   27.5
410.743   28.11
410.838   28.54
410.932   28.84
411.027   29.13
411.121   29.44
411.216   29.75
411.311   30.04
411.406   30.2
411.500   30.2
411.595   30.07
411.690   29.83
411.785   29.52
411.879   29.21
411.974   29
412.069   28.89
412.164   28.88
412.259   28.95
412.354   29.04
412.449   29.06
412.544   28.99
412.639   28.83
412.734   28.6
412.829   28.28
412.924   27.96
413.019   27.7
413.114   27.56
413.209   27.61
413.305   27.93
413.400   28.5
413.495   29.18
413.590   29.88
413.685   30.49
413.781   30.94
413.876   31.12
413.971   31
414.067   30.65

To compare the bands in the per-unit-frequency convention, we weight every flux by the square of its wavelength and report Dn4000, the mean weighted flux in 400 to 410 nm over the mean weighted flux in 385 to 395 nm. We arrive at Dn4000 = 1.8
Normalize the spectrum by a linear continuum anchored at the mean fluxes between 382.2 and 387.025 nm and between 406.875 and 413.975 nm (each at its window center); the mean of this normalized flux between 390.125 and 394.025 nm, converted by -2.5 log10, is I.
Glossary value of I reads 0.137 mag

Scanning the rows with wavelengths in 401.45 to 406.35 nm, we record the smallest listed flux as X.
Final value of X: 25.14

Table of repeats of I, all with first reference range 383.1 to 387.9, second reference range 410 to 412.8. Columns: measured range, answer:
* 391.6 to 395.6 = 0.245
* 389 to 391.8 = -0.169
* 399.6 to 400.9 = -0.186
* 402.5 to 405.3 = -0.132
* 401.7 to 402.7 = -0.191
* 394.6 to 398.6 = 0.147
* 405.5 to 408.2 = -0.048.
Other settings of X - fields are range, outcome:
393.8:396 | 11.61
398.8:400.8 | 26.45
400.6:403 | 26.72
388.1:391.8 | 15.99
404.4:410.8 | 23.87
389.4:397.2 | 6.11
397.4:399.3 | 16.44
